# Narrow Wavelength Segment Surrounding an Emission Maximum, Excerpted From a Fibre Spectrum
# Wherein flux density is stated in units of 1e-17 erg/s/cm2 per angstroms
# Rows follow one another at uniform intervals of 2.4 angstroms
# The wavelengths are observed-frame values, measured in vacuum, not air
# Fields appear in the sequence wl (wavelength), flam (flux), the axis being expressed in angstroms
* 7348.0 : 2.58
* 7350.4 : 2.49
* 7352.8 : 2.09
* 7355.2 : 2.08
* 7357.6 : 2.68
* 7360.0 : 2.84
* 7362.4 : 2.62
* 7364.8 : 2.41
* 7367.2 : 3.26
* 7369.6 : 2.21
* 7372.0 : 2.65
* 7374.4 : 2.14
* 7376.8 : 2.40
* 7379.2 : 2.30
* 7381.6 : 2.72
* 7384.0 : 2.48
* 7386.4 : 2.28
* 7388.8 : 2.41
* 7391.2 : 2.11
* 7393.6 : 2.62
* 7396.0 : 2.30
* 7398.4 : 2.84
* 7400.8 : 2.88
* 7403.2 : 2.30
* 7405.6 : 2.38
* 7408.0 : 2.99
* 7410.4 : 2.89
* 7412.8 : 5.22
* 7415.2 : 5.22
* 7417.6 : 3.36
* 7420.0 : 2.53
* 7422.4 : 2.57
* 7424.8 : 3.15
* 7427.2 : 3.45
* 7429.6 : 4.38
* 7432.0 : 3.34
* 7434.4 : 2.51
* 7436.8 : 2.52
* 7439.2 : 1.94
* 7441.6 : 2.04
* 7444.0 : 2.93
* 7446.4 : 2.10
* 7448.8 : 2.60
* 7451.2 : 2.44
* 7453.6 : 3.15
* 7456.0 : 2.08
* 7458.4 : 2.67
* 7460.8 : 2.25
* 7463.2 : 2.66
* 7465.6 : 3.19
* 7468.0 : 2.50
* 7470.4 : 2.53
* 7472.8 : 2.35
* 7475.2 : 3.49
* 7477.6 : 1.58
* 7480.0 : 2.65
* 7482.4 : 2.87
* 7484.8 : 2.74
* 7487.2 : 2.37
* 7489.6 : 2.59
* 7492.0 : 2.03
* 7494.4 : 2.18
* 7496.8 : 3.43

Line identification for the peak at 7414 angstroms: [S II]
